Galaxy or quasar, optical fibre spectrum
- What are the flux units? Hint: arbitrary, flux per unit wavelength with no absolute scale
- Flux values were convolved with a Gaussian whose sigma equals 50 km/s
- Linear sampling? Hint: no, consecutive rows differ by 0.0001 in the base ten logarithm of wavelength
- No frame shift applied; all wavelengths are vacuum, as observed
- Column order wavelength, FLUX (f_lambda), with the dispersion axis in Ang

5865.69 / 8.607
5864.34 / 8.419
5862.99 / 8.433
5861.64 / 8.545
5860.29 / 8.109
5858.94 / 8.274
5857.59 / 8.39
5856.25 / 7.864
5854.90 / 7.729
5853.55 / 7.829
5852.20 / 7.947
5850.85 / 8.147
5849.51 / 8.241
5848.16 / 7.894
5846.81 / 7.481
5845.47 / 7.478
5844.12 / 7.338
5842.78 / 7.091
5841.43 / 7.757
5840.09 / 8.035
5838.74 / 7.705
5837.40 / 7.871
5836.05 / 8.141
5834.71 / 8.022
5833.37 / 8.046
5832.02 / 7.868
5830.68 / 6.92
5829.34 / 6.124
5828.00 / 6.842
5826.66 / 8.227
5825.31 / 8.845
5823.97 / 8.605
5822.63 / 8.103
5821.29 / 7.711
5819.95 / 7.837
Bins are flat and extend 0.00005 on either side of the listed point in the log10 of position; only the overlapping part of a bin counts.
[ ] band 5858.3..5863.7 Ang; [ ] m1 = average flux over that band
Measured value 8.34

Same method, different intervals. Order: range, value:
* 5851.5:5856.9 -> 7.83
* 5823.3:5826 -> 8.7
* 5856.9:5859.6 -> 8.35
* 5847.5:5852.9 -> 8.05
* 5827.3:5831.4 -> 6.67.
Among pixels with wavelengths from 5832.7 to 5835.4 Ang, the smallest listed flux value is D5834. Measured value 8.022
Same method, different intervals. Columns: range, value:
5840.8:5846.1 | 7.091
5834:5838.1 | 7.871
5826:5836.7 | 6.124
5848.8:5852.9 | 7.947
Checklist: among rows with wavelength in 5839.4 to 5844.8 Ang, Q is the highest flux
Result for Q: 8.035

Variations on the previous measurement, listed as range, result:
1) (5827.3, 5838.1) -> 8.141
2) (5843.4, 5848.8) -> 7.894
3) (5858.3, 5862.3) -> 8.545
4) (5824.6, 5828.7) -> 8.845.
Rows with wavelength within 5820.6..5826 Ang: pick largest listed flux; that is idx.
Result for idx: 8.845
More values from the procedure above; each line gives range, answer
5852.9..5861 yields 8.39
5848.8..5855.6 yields 8.241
